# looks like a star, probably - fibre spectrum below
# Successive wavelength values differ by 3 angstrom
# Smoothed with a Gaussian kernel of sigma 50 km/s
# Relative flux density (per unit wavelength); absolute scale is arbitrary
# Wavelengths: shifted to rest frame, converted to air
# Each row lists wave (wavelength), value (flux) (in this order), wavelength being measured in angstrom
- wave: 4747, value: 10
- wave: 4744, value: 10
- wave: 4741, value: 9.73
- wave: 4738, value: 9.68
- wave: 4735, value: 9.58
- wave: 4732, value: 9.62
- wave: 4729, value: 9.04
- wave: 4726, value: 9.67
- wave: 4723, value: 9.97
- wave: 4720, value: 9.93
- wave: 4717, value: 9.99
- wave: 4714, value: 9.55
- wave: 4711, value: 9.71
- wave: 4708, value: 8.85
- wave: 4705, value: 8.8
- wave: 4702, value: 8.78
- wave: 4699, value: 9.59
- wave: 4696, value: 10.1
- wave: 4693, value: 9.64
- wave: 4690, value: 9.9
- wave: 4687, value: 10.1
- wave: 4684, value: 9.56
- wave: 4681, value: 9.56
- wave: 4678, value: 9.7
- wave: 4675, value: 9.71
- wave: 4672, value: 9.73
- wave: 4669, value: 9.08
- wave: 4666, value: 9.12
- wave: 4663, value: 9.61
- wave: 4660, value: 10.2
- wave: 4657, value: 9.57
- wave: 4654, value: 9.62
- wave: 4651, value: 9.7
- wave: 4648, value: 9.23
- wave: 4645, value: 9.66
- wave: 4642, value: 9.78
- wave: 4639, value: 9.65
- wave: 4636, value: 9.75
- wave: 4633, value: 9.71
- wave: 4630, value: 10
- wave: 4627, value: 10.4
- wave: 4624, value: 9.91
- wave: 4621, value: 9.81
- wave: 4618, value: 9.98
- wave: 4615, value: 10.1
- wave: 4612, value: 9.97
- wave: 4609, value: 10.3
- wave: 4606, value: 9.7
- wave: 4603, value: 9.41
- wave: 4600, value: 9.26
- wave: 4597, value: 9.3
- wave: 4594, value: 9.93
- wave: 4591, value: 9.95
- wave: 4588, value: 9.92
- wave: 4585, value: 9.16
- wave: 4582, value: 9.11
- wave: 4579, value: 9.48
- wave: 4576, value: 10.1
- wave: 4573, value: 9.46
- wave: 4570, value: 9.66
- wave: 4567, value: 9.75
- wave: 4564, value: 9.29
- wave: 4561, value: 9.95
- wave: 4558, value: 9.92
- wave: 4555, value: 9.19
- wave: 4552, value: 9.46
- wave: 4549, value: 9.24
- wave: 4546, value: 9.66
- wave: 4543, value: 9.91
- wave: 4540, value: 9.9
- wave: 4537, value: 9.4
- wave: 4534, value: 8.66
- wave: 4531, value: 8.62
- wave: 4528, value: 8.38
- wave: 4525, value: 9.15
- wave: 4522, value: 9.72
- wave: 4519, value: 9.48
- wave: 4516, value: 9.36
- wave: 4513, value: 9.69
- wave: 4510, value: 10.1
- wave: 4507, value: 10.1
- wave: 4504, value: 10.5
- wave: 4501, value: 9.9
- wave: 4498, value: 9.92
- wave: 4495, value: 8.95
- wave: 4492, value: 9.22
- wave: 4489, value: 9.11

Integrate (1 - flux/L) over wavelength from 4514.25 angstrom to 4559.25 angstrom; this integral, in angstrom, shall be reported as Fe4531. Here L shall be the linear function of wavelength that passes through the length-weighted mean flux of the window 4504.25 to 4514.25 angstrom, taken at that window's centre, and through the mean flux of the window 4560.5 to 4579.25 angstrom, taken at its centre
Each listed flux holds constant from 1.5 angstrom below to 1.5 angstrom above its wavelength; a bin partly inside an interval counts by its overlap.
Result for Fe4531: 2.4 angstrom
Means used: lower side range 10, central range 9.34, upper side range 9.67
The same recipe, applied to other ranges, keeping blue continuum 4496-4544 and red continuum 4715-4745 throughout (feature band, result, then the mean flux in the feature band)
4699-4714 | 0.85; 9.14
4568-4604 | 0.10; 9.57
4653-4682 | 0.22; 9.59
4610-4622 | -0.46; 9.99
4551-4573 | -0.05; 9.6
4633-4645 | -0.10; 9.72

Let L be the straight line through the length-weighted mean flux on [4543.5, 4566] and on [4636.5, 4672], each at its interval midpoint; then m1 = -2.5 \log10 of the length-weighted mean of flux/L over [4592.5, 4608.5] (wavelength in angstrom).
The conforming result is 0.00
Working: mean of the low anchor 9.55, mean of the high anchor 9.58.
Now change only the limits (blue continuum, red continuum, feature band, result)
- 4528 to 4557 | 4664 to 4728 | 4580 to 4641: -0.04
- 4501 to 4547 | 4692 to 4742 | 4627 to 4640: -0.04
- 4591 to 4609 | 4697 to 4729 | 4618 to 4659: -0.02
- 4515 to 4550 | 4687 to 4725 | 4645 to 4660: -0.01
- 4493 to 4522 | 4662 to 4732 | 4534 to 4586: 0.02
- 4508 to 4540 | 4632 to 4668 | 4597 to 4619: -0.03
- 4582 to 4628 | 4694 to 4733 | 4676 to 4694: -0.02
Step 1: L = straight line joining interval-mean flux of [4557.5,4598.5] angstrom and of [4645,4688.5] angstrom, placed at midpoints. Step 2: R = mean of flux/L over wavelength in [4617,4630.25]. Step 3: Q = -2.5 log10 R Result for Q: -0.04 mag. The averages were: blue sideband 9.63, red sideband 9.61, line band 10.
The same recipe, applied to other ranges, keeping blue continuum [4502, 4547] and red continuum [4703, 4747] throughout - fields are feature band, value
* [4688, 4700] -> -0.029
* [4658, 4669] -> 0.000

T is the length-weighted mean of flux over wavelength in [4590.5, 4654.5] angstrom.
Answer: 9.78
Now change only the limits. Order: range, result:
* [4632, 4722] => 9.6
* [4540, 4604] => 9.59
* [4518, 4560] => 9.34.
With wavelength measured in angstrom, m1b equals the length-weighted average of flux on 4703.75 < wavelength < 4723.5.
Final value 9.53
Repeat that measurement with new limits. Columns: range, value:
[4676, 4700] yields 9.77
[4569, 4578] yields 9.73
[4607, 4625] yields 10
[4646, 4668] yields 9.57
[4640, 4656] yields 9.6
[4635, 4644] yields 9.72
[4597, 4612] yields 9.66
